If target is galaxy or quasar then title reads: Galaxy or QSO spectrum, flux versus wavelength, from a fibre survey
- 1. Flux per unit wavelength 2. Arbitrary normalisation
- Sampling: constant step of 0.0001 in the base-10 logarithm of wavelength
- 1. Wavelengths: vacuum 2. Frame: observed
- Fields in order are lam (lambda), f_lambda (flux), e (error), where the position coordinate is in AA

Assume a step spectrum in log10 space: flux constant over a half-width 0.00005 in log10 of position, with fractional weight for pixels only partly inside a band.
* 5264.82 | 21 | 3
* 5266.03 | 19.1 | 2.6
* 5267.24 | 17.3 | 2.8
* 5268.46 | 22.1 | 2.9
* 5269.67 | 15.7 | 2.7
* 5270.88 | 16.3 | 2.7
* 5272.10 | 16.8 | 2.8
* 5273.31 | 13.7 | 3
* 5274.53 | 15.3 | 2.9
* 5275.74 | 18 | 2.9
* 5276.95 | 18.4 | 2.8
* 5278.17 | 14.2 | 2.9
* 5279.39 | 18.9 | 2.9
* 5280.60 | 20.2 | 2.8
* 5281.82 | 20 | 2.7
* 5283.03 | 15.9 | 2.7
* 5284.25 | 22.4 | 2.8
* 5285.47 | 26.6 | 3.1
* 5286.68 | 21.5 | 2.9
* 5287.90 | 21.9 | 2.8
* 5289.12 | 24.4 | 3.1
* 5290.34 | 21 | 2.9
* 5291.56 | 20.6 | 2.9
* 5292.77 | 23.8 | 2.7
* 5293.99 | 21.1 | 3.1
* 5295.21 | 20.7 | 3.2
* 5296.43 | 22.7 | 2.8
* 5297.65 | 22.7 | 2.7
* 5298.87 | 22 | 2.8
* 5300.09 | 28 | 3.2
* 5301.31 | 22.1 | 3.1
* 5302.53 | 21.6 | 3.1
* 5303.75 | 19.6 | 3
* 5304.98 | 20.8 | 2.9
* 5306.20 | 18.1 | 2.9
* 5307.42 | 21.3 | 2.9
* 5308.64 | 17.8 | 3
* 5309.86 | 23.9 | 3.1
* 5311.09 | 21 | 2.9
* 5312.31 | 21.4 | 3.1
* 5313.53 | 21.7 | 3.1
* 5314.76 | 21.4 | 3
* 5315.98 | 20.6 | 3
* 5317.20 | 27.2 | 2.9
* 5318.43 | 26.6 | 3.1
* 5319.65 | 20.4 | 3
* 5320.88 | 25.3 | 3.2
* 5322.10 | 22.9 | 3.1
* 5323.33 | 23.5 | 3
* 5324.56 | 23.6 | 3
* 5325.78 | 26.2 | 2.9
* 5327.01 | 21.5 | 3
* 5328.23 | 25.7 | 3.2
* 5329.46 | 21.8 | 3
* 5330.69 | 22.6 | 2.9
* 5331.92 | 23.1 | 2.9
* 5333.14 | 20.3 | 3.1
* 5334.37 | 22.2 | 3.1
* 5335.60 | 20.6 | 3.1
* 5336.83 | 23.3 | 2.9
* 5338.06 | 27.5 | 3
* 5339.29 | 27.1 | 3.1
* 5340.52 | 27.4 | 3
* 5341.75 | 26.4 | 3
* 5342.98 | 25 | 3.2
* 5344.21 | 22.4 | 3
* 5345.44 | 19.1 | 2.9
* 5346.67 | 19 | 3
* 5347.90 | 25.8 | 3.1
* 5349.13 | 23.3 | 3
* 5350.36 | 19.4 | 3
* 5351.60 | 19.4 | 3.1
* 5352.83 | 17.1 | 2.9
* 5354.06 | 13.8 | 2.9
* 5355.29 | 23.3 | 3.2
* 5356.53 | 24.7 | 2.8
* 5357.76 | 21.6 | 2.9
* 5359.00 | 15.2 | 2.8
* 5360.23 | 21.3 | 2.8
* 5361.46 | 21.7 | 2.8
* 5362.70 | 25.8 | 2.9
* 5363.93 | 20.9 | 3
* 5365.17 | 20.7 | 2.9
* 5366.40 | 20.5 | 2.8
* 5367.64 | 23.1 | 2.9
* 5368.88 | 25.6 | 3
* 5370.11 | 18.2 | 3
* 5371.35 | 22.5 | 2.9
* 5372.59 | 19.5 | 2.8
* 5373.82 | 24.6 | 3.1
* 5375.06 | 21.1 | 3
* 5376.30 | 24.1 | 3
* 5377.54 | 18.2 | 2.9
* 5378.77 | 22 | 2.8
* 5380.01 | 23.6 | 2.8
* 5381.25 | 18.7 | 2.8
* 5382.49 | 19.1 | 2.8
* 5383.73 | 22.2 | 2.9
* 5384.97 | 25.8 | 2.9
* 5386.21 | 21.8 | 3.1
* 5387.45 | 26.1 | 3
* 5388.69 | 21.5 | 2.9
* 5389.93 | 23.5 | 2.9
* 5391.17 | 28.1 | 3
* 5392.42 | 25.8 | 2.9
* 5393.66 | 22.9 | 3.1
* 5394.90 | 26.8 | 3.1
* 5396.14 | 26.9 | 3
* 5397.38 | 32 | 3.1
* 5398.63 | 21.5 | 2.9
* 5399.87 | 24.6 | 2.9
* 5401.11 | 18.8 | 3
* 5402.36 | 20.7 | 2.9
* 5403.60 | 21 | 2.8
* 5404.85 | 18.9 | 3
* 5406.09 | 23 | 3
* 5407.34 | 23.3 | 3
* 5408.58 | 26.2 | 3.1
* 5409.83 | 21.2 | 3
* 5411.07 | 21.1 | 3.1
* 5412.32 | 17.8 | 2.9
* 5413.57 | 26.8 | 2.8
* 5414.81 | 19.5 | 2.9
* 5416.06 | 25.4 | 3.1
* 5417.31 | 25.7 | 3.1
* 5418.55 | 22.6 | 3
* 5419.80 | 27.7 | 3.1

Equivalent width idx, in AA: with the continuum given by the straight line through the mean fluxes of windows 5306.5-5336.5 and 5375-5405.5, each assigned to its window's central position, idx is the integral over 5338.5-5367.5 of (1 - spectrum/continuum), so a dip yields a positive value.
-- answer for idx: 1.2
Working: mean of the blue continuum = 22.6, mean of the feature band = 21.8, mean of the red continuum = 23.1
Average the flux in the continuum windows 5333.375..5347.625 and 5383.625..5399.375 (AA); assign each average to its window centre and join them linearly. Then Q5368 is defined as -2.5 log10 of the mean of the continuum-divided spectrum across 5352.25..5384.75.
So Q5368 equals 0.15 mag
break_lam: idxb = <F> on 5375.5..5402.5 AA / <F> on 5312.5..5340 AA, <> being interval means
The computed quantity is 1.00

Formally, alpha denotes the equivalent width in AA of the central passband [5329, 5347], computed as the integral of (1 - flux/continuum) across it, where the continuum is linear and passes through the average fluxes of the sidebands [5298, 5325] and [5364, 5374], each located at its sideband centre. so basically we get -1.0 AA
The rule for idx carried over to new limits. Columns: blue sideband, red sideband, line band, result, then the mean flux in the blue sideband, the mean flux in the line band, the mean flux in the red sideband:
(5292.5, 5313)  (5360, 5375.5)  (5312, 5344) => -2.78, 21.6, 23.7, 22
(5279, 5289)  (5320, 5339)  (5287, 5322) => 0.00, 21.1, 22.1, 23.4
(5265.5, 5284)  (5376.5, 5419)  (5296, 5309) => -1.94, 17.5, 21.6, 23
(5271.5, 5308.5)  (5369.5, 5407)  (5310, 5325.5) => -1.43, 20.4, 23.1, 22.8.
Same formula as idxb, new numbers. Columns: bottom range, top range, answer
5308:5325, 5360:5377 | 0.98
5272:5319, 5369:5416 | 1.09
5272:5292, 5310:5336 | 1.18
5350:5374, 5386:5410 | 1.14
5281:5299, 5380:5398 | 1.12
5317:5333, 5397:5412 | 0.95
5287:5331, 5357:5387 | 0.96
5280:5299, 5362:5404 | 1.05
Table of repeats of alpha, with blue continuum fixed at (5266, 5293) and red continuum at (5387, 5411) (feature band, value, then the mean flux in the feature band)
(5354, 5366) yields 0.6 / 21.2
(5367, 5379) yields 0.5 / 21.9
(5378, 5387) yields 0.5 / 21.9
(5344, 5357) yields 0.8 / 20.6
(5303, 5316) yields -0.2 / 20.7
